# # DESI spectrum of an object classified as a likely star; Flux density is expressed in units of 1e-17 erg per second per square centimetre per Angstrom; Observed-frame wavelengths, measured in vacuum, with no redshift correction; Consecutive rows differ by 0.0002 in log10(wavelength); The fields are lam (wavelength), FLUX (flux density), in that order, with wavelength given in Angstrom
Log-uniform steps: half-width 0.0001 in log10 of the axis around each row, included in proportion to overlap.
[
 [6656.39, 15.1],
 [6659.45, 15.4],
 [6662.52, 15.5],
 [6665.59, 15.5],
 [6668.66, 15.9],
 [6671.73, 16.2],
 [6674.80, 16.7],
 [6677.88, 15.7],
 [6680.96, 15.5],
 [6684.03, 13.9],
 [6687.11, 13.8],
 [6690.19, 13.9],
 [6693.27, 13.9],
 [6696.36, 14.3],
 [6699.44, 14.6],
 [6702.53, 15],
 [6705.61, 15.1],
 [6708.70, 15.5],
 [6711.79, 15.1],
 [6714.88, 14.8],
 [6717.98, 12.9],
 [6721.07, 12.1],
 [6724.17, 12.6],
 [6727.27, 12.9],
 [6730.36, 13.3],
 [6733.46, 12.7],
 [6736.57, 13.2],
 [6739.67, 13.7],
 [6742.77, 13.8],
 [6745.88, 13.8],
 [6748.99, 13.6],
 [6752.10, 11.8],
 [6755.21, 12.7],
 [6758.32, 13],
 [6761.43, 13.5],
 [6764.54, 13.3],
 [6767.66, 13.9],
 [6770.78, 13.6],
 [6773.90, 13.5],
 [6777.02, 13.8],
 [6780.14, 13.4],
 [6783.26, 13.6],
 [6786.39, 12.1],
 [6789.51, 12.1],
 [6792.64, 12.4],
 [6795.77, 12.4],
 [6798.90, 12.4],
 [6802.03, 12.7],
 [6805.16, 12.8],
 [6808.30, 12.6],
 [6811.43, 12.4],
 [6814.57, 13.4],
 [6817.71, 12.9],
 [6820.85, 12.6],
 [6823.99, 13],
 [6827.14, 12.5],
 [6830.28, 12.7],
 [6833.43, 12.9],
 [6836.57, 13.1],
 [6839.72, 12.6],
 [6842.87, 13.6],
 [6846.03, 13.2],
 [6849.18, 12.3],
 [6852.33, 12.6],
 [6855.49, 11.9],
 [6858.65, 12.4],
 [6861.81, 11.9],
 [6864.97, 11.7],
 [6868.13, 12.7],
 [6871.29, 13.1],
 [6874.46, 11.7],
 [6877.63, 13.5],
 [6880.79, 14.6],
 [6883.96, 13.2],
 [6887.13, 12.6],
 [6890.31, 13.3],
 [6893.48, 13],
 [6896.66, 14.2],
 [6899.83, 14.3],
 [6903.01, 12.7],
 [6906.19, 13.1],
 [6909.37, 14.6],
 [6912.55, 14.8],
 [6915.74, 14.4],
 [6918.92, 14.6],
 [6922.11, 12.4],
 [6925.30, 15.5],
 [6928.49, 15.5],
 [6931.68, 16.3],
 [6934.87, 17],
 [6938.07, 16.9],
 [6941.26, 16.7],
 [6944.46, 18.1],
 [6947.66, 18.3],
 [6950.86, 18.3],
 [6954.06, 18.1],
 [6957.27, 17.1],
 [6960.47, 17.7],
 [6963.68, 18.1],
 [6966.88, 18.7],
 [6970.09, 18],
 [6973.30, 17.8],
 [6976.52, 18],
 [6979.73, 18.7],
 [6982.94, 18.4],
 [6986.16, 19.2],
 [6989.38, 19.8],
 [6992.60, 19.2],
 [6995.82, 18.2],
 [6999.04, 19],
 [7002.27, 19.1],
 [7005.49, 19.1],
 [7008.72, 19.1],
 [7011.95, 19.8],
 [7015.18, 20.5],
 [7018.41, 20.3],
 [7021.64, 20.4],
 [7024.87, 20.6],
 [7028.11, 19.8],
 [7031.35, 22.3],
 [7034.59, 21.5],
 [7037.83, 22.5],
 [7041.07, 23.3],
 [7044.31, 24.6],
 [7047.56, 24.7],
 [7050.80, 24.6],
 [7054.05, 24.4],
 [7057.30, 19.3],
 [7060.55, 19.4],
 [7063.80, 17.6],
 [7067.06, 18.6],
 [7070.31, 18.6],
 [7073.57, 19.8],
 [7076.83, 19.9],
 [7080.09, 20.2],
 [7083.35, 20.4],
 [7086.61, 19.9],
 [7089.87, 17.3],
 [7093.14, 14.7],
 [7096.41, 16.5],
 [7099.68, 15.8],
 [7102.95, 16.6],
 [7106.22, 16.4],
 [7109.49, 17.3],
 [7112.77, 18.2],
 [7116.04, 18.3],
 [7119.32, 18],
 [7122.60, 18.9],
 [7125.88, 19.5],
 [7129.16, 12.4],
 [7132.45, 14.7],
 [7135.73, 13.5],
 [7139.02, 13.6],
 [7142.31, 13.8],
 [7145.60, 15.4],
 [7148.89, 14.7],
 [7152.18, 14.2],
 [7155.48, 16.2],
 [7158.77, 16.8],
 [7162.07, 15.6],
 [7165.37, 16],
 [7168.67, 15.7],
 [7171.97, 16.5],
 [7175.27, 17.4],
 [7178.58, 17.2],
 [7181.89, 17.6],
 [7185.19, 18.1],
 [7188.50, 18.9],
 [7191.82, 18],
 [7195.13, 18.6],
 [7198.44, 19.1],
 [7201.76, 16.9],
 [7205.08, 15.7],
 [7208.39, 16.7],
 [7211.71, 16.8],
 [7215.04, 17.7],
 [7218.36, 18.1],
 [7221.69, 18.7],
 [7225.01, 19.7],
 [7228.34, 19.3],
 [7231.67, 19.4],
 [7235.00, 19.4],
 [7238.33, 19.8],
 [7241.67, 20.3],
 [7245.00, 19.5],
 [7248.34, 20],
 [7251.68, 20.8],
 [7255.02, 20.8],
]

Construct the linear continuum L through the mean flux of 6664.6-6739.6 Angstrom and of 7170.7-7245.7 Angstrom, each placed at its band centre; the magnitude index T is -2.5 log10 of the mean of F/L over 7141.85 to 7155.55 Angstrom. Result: 0.20 mag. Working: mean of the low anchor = 14.4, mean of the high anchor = 18.2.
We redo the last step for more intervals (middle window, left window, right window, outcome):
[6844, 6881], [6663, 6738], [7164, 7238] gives 0.228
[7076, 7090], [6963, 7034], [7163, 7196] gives -0.078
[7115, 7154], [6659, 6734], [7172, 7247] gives 0.143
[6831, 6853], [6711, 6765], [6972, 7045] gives 0.222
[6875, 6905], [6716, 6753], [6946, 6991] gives 0.227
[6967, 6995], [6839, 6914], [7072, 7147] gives -0.247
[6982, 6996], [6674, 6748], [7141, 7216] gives -0.215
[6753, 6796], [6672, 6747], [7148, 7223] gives 0.114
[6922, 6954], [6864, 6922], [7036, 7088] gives -0.085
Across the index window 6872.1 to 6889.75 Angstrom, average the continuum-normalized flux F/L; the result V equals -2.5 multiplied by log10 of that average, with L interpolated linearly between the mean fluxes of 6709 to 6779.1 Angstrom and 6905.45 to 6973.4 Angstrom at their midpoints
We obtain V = 0.18 mag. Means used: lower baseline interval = 13.4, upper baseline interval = 16.5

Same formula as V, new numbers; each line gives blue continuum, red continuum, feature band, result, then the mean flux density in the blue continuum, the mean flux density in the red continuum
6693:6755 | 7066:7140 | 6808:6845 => 0.14 mag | 13.7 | 17.4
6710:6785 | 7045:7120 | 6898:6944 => 0.09 mag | 13.4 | 19.1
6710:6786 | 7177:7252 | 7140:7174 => 0.16 mag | 13.3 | 18.5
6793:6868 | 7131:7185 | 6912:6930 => -0.08 mag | 12.6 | 15.6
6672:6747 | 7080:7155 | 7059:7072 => -0.15 mag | 14.2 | 16.4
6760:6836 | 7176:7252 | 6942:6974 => -0.19 mag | 12.9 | 18.5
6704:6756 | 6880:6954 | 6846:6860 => 0.17 mag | 13.5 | 15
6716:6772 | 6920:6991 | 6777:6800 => 0.11 mag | 13.1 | 17.5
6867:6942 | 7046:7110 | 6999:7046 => -0.19 mag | 14.2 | 19.1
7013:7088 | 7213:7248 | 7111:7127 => 0.10 mag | 21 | 19.2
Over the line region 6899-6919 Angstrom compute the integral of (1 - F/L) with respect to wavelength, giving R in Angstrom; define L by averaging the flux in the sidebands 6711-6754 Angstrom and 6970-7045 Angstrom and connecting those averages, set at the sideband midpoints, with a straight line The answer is 4.0 Angstrom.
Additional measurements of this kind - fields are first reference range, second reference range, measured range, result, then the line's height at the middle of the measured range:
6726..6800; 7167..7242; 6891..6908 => 1.4 Angstrom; 14.6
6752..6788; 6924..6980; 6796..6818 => 2.2 Angstrom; 14.1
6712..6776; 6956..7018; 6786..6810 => 3.4 Angstrom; 14.5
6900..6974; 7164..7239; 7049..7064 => -3.9 Angstrom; 17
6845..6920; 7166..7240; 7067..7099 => -4.7 Angstrom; 16.2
